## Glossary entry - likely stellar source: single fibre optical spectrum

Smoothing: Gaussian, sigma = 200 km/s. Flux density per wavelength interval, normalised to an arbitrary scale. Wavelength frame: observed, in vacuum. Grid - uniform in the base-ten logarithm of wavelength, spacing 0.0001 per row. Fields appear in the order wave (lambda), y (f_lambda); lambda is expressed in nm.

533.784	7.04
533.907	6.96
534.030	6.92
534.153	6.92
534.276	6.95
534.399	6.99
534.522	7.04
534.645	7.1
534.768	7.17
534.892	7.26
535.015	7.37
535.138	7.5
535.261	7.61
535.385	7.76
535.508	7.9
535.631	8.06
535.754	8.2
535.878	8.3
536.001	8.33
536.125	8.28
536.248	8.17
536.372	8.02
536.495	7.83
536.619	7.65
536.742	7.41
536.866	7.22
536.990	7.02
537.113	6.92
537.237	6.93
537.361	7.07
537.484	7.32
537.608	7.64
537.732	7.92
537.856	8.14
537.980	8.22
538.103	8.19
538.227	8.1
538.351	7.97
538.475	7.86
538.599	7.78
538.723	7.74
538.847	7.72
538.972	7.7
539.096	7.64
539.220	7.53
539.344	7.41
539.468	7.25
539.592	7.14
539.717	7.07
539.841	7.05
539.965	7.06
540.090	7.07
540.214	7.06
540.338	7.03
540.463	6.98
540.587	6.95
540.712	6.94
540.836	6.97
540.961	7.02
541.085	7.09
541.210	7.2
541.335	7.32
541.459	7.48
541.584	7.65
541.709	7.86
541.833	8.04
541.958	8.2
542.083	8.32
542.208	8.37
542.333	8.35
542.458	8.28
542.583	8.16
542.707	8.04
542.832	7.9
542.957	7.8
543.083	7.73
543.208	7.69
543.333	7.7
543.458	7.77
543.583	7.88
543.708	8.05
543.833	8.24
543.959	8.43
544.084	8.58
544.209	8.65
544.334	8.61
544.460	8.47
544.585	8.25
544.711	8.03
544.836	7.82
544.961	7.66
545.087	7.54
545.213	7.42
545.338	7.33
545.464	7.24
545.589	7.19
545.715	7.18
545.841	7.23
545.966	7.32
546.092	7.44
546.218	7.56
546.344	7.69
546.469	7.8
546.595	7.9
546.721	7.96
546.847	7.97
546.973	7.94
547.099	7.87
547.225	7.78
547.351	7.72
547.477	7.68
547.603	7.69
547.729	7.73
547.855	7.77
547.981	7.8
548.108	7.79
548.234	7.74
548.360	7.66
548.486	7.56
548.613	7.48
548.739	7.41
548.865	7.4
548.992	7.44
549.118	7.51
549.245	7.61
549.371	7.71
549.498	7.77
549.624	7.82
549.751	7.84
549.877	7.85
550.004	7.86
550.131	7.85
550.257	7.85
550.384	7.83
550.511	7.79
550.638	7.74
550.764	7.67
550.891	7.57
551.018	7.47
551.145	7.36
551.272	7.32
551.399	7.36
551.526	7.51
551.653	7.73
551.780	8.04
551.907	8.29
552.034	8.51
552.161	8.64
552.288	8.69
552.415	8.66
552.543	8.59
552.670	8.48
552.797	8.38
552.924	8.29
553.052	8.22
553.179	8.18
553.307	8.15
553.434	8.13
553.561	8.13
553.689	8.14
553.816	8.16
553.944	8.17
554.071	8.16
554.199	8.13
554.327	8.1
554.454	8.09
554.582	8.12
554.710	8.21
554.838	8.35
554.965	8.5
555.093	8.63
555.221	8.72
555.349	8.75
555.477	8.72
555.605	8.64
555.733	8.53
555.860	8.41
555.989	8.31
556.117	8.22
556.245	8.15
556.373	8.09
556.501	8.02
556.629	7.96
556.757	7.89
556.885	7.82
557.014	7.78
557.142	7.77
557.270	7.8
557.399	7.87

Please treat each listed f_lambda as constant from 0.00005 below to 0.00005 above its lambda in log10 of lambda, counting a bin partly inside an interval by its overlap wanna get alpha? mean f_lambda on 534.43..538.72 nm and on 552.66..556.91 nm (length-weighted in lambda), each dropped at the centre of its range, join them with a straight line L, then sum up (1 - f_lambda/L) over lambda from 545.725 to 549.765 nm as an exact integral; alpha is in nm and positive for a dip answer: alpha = 0.19 nm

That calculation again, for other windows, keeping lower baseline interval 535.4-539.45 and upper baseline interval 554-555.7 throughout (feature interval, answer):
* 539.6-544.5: 0.13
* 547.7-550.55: 0.17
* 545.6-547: 0.08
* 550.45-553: 0.08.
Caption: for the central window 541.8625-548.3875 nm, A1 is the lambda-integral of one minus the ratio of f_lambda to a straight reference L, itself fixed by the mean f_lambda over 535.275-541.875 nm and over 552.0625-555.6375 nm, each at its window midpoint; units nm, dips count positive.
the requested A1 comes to 0.02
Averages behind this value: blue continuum 7.55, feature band 7.86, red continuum 8.36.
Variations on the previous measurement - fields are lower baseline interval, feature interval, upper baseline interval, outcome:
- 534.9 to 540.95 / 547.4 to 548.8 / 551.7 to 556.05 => 0.07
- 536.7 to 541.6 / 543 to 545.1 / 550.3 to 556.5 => -0.11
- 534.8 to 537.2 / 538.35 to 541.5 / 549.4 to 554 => 0.20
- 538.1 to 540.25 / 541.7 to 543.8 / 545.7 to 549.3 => -0.12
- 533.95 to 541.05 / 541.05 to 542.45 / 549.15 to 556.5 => -0.03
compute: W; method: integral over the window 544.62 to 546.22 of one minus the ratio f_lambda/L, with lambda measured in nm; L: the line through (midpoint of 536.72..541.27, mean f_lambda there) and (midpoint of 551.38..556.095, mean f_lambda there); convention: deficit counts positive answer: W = 0.06 nm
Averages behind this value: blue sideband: 7.39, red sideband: 8.3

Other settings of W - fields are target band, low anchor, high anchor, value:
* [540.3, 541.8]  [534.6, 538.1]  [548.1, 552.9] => 0.10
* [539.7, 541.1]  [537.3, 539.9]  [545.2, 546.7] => 0.11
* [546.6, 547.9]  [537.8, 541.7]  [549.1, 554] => -0.01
